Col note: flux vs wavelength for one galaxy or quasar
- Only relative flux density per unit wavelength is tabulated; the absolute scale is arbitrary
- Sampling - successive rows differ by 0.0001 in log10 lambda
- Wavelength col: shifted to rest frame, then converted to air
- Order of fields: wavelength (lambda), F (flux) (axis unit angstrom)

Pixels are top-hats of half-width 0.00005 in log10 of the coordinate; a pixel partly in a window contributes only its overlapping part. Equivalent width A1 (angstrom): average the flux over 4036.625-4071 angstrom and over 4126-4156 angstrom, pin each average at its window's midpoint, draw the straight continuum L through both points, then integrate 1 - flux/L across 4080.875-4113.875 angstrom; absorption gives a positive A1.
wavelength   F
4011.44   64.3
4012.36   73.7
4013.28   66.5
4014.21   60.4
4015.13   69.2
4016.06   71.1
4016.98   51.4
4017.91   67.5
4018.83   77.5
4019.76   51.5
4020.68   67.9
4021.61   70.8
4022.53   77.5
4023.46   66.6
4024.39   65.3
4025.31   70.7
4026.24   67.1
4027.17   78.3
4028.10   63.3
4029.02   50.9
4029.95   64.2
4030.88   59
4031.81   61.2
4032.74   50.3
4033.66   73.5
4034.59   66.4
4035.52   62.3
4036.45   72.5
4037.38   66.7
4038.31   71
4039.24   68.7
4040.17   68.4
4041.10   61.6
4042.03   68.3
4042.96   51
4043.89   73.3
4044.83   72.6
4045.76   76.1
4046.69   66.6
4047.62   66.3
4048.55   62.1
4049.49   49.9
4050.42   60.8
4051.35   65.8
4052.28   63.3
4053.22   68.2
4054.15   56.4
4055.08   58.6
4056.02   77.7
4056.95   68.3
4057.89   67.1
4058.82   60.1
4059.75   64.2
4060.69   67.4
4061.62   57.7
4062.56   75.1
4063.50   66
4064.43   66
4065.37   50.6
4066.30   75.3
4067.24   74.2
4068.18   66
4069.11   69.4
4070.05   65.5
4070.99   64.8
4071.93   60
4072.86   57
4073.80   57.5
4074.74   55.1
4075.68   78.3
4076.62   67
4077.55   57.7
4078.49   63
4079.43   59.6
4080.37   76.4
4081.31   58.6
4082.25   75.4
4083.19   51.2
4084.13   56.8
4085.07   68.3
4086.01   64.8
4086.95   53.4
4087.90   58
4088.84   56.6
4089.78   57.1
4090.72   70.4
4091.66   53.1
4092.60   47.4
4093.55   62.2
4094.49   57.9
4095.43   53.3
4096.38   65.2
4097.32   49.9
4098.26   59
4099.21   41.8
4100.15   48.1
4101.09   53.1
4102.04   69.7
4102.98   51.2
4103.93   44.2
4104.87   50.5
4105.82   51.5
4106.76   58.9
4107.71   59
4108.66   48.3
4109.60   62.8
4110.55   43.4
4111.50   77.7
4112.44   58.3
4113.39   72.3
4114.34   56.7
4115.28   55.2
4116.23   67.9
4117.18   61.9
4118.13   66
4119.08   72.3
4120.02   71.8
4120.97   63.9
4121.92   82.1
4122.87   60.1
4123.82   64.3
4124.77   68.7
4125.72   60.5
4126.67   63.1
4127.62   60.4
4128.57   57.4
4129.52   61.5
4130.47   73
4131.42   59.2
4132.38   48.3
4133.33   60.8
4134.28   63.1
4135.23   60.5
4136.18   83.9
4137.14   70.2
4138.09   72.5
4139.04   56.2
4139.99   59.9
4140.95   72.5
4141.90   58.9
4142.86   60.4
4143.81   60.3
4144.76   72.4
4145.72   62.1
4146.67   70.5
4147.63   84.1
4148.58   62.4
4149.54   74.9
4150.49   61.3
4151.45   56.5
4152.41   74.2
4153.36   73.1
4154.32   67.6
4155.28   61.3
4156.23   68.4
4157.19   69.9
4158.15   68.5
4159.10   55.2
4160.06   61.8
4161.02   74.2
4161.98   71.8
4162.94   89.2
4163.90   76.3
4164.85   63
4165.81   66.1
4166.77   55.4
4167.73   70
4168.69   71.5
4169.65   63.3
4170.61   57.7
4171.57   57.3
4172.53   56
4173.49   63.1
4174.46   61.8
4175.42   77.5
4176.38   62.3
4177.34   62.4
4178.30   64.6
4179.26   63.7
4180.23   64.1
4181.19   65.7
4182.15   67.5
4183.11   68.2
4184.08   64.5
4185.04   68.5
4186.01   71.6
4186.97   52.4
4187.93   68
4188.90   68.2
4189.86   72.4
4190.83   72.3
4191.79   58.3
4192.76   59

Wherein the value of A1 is 4.08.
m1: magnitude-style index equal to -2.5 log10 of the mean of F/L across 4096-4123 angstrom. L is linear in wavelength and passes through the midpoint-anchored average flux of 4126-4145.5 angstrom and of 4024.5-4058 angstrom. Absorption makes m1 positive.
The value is 0.08 mag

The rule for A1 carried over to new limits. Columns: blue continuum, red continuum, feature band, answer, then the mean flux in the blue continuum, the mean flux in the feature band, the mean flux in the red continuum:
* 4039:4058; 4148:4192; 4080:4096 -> 1.36 angstrom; 65.2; 60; 66.3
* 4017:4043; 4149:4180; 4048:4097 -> 2.37 angstrom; 65.7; 62.7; 66.2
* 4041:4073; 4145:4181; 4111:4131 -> 0.17 angstrom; 65.1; 65.5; 66.6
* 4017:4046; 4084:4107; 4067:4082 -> -1.26 angstrom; 66.2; 64.4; 56.1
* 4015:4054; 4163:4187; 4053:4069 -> -0.10 angstrom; 65.5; 65.9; 65.2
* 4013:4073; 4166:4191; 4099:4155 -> 1.92 angstrom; 65.4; 62.9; 64.9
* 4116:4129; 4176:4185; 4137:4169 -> -0.99 angstrom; 65.7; 67.4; 65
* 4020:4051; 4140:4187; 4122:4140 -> 0.63 angstrom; 65.7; 63.9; 66.3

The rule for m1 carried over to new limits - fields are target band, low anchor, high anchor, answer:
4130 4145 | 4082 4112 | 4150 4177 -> -0.03 mag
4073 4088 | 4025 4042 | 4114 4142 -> 0.04 mag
